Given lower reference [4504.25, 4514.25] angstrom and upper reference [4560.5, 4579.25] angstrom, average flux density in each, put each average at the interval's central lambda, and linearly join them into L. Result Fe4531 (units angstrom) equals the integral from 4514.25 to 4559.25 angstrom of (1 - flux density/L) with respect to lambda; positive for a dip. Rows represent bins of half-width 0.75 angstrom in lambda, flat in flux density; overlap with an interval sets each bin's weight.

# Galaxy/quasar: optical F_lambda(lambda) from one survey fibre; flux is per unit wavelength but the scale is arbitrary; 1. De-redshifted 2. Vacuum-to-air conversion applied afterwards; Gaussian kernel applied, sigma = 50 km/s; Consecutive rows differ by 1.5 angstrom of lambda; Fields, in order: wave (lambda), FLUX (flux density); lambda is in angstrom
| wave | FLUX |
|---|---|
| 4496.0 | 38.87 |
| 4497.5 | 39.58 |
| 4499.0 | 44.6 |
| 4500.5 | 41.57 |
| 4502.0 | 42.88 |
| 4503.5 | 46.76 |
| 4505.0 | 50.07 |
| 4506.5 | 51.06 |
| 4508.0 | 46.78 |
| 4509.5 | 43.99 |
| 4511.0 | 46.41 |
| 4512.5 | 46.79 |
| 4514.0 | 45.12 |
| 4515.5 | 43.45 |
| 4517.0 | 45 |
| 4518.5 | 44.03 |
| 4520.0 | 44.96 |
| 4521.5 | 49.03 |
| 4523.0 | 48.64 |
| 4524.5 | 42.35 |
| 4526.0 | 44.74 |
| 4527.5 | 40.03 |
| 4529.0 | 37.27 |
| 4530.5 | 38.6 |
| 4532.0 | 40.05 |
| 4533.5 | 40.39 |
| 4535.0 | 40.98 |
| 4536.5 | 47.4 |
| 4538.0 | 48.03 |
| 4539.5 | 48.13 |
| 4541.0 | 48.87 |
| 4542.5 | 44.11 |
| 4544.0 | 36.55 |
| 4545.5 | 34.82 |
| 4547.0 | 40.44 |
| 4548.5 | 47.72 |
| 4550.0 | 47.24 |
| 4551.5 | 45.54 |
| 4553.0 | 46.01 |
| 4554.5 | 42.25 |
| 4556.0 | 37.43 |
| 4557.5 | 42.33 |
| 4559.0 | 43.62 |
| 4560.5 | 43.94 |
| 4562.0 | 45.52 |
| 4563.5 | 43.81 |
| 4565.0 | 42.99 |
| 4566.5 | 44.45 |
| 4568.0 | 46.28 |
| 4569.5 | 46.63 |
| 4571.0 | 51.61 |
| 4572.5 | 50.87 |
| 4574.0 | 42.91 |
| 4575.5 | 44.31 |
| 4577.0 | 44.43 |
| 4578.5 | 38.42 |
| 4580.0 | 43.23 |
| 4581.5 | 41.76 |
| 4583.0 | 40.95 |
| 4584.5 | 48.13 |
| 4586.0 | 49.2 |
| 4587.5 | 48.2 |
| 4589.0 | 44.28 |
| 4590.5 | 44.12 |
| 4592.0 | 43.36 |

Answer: 2.9 angstrom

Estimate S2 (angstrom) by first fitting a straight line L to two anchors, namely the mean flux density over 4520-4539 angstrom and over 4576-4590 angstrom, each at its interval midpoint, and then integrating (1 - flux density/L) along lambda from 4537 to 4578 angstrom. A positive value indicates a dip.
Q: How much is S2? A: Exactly -0.6 angstrom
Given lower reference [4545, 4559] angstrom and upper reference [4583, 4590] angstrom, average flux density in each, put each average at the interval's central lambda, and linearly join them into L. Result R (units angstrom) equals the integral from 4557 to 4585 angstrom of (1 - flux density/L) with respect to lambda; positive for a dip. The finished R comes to 0.2 angstrom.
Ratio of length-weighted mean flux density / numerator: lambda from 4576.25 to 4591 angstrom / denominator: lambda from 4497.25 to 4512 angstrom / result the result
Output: 1.0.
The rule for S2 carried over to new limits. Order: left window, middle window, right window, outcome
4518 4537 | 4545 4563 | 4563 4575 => 0.7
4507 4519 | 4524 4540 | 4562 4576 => 1.1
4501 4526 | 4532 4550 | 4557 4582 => 0.7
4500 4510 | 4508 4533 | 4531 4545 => 0.7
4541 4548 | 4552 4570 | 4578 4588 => -0.7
